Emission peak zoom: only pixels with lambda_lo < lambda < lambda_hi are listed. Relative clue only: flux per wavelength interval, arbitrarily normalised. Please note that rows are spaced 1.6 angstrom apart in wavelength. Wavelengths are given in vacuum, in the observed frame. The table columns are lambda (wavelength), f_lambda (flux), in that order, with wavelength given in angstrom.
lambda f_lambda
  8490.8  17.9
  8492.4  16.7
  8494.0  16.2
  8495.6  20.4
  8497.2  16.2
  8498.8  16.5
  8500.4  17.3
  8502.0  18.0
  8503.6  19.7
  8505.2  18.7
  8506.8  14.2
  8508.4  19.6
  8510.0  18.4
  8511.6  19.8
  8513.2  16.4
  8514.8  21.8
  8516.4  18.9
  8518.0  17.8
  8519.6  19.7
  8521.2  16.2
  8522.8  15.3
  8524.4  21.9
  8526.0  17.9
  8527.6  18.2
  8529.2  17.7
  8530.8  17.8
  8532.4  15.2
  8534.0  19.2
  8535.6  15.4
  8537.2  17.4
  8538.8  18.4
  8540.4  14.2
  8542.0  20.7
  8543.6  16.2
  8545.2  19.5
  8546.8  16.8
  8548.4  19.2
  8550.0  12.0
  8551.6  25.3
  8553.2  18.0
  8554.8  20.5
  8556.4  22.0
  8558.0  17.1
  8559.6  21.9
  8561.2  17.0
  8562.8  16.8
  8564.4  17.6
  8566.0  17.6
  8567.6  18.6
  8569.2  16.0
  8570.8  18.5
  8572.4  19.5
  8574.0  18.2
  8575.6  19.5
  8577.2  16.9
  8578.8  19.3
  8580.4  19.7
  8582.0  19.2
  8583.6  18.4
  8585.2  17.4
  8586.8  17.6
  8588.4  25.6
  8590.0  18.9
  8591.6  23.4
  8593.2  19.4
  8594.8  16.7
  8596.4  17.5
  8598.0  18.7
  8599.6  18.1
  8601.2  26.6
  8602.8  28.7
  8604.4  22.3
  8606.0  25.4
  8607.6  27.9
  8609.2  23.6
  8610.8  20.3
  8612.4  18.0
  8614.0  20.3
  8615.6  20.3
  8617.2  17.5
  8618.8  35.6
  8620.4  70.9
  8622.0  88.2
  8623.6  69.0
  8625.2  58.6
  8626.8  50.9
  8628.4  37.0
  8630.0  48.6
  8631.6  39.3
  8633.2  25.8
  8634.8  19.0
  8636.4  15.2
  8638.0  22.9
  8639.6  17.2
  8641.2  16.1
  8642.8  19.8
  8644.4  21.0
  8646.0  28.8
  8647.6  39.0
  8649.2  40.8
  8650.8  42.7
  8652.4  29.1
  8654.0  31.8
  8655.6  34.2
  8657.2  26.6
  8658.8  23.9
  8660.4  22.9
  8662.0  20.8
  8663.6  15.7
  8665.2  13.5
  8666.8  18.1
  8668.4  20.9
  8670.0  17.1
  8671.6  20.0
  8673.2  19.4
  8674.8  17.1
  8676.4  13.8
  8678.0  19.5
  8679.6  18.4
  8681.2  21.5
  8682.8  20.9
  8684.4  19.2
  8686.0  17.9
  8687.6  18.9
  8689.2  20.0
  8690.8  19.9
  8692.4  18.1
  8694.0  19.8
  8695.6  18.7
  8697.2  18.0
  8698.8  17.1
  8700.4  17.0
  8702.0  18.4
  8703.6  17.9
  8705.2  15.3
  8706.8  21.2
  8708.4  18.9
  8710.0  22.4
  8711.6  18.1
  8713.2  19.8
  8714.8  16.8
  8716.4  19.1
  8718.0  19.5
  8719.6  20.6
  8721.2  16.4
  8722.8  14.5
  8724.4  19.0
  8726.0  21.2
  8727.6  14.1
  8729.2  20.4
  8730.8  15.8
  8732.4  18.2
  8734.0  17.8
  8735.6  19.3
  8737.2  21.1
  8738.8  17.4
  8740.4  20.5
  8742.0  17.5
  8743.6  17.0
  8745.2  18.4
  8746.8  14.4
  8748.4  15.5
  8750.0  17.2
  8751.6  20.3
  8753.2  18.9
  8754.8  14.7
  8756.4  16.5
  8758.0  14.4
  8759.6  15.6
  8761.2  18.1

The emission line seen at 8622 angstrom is H-alpha 6563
